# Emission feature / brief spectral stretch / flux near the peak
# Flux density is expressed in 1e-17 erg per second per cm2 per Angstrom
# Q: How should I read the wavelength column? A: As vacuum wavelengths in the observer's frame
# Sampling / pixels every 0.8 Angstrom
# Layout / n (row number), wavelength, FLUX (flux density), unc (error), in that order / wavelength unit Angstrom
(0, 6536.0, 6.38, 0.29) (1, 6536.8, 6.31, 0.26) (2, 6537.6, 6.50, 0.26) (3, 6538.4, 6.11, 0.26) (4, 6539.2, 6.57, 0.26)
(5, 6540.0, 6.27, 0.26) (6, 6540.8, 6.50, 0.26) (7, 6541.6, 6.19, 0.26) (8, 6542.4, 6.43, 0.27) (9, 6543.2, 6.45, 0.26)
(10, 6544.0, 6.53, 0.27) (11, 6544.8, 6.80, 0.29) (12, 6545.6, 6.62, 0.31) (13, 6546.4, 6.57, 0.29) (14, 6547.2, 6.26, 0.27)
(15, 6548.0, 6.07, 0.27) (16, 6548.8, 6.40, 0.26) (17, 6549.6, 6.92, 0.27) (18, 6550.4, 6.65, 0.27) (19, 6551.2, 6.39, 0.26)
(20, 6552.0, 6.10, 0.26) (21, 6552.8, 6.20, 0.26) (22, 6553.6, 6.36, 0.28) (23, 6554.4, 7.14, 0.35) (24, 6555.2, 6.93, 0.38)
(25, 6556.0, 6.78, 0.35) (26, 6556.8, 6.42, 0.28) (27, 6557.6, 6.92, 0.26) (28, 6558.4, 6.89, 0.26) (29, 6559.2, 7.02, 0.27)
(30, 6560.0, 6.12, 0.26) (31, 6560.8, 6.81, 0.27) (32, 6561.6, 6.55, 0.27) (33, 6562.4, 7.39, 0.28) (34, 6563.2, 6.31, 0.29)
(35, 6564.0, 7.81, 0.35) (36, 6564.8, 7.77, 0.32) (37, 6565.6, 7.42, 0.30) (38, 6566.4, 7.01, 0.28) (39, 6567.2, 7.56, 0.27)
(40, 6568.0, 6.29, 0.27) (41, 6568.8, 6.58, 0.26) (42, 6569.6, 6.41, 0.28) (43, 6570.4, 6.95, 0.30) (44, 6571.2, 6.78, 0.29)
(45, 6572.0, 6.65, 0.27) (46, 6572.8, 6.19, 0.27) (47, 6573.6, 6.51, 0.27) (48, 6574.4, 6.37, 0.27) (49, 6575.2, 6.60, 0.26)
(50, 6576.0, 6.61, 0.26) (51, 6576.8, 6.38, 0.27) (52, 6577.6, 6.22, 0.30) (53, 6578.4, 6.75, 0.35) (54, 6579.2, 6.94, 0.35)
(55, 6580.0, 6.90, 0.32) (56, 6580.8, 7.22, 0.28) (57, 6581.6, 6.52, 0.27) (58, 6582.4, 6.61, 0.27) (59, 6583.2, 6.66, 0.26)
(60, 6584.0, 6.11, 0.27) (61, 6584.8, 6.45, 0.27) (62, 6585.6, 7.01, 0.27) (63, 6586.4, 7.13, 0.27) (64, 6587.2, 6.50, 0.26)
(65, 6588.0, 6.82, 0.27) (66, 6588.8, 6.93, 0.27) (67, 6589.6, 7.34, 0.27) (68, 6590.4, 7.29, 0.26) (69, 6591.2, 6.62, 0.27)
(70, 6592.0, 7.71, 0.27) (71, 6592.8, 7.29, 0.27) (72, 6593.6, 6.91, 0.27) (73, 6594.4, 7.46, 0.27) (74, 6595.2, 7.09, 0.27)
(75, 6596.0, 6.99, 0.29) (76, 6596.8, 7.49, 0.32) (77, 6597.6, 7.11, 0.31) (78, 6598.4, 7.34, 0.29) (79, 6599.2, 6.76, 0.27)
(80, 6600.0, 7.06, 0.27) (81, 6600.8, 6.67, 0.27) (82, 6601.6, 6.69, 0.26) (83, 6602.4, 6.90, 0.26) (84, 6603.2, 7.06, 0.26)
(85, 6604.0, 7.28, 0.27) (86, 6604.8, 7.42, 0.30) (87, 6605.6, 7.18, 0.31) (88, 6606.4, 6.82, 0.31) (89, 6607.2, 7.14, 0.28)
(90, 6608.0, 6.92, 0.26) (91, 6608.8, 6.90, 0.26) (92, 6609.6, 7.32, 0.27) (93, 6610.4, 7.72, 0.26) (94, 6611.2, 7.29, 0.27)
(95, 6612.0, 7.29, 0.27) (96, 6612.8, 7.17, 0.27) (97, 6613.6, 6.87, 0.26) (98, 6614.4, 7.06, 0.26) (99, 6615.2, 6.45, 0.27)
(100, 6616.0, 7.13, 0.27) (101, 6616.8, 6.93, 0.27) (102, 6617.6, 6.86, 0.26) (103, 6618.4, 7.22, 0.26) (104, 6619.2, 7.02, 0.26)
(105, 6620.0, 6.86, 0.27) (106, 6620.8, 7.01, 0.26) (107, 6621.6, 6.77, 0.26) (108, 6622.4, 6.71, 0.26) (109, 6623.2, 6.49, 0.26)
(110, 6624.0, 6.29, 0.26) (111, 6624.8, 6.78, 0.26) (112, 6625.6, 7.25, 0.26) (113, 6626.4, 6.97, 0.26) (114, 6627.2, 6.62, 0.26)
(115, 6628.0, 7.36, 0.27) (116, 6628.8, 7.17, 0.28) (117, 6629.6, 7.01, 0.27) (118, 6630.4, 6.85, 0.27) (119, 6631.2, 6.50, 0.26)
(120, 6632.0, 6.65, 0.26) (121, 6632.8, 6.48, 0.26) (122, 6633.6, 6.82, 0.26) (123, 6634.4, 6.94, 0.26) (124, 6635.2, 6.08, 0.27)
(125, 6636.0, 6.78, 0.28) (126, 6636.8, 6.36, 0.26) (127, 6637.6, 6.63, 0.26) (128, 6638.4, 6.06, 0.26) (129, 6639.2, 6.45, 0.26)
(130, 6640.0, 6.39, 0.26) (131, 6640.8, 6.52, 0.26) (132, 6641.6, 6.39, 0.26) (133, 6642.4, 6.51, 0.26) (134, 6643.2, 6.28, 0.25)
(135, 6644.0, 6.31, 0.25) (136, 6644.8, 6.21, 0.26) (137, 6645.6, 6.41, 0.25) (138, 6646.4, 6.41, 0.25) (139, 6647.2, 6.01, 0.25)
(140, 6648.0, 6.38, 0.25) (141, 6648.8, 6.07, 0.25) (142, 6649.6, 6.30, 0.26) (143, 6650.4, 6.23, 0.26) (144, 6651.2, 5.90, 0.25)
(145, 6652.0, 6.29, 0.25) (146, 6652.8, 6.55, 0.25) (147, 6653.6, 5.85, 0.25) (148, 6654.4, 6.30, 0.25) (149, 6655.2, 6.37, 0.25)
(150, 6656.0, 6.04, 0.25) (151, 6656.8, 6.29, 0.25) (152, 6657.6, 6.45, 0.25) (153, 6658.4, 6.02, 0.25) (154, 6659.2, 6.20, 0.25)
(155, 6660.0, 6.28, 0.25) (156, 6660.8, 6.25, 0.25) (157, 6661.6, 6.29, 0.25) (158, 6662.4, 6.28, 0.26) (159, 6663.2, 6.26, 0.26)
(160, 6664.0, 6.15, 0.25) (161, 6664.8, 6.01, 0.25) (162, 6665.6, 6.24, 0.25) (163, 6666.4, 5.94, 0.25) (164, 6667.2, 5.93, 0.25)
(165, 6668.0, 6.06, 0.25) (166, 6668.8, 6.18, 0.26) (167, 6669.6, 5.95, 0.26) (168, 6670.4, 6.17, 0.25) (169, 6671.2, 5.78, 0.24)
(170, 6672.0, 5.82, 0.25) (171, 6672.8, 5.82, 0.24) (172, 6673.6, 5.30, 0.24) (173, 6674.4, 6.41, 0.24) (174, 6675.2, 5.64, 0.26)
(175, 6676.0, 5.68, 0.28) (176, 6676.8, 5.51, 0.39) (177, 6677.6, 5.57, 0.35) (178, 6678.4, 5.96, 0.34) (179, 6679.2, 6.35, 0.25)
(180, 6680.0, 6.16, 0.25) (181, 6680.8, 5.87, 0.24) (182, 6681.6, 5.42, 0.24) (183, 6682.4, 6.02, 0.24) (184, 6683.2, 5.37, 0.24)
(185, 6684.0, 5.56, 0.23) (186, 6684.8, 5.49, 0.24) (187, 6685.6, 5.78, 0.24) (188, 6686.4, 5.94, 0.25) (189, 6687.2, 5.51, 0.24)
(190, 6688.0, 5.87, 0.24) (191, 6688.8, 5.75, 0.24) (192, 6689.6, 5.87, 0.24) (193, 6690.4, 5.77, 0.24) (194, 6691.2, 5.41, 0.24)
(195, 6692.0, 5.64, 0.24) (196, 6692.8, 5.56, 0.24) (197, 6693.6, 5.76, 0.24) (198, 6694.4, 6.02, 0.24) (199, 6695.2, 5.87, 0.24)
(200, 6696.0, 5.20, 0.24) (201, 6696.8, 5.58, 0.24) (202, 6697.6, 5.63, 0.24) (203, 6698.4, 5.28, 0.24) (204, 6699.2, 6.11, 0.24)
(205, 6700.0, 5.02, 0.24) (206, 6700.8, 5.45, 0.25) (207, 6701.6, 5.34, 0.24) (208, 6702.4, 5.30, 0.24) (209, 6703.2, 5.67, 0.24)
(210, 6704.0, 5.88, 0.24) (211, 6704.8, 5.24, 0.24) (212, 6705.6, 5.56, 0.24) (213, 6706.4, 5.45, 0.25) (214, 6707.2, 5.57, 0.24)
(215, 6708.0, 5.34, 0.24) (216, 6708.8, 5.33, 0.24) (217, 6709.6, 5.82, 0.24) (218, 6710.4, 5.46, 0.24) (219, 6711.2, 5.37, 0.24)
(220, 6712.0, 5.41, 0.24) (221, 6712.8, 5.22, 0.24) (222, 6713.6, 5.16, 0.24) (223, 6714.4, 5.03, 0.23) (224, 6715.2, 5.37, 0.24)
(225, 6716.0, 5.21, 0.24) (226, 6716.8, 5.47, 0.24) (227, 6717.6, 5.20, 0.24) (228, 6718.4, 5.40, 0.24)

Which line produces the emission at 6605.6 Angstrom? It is C III]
